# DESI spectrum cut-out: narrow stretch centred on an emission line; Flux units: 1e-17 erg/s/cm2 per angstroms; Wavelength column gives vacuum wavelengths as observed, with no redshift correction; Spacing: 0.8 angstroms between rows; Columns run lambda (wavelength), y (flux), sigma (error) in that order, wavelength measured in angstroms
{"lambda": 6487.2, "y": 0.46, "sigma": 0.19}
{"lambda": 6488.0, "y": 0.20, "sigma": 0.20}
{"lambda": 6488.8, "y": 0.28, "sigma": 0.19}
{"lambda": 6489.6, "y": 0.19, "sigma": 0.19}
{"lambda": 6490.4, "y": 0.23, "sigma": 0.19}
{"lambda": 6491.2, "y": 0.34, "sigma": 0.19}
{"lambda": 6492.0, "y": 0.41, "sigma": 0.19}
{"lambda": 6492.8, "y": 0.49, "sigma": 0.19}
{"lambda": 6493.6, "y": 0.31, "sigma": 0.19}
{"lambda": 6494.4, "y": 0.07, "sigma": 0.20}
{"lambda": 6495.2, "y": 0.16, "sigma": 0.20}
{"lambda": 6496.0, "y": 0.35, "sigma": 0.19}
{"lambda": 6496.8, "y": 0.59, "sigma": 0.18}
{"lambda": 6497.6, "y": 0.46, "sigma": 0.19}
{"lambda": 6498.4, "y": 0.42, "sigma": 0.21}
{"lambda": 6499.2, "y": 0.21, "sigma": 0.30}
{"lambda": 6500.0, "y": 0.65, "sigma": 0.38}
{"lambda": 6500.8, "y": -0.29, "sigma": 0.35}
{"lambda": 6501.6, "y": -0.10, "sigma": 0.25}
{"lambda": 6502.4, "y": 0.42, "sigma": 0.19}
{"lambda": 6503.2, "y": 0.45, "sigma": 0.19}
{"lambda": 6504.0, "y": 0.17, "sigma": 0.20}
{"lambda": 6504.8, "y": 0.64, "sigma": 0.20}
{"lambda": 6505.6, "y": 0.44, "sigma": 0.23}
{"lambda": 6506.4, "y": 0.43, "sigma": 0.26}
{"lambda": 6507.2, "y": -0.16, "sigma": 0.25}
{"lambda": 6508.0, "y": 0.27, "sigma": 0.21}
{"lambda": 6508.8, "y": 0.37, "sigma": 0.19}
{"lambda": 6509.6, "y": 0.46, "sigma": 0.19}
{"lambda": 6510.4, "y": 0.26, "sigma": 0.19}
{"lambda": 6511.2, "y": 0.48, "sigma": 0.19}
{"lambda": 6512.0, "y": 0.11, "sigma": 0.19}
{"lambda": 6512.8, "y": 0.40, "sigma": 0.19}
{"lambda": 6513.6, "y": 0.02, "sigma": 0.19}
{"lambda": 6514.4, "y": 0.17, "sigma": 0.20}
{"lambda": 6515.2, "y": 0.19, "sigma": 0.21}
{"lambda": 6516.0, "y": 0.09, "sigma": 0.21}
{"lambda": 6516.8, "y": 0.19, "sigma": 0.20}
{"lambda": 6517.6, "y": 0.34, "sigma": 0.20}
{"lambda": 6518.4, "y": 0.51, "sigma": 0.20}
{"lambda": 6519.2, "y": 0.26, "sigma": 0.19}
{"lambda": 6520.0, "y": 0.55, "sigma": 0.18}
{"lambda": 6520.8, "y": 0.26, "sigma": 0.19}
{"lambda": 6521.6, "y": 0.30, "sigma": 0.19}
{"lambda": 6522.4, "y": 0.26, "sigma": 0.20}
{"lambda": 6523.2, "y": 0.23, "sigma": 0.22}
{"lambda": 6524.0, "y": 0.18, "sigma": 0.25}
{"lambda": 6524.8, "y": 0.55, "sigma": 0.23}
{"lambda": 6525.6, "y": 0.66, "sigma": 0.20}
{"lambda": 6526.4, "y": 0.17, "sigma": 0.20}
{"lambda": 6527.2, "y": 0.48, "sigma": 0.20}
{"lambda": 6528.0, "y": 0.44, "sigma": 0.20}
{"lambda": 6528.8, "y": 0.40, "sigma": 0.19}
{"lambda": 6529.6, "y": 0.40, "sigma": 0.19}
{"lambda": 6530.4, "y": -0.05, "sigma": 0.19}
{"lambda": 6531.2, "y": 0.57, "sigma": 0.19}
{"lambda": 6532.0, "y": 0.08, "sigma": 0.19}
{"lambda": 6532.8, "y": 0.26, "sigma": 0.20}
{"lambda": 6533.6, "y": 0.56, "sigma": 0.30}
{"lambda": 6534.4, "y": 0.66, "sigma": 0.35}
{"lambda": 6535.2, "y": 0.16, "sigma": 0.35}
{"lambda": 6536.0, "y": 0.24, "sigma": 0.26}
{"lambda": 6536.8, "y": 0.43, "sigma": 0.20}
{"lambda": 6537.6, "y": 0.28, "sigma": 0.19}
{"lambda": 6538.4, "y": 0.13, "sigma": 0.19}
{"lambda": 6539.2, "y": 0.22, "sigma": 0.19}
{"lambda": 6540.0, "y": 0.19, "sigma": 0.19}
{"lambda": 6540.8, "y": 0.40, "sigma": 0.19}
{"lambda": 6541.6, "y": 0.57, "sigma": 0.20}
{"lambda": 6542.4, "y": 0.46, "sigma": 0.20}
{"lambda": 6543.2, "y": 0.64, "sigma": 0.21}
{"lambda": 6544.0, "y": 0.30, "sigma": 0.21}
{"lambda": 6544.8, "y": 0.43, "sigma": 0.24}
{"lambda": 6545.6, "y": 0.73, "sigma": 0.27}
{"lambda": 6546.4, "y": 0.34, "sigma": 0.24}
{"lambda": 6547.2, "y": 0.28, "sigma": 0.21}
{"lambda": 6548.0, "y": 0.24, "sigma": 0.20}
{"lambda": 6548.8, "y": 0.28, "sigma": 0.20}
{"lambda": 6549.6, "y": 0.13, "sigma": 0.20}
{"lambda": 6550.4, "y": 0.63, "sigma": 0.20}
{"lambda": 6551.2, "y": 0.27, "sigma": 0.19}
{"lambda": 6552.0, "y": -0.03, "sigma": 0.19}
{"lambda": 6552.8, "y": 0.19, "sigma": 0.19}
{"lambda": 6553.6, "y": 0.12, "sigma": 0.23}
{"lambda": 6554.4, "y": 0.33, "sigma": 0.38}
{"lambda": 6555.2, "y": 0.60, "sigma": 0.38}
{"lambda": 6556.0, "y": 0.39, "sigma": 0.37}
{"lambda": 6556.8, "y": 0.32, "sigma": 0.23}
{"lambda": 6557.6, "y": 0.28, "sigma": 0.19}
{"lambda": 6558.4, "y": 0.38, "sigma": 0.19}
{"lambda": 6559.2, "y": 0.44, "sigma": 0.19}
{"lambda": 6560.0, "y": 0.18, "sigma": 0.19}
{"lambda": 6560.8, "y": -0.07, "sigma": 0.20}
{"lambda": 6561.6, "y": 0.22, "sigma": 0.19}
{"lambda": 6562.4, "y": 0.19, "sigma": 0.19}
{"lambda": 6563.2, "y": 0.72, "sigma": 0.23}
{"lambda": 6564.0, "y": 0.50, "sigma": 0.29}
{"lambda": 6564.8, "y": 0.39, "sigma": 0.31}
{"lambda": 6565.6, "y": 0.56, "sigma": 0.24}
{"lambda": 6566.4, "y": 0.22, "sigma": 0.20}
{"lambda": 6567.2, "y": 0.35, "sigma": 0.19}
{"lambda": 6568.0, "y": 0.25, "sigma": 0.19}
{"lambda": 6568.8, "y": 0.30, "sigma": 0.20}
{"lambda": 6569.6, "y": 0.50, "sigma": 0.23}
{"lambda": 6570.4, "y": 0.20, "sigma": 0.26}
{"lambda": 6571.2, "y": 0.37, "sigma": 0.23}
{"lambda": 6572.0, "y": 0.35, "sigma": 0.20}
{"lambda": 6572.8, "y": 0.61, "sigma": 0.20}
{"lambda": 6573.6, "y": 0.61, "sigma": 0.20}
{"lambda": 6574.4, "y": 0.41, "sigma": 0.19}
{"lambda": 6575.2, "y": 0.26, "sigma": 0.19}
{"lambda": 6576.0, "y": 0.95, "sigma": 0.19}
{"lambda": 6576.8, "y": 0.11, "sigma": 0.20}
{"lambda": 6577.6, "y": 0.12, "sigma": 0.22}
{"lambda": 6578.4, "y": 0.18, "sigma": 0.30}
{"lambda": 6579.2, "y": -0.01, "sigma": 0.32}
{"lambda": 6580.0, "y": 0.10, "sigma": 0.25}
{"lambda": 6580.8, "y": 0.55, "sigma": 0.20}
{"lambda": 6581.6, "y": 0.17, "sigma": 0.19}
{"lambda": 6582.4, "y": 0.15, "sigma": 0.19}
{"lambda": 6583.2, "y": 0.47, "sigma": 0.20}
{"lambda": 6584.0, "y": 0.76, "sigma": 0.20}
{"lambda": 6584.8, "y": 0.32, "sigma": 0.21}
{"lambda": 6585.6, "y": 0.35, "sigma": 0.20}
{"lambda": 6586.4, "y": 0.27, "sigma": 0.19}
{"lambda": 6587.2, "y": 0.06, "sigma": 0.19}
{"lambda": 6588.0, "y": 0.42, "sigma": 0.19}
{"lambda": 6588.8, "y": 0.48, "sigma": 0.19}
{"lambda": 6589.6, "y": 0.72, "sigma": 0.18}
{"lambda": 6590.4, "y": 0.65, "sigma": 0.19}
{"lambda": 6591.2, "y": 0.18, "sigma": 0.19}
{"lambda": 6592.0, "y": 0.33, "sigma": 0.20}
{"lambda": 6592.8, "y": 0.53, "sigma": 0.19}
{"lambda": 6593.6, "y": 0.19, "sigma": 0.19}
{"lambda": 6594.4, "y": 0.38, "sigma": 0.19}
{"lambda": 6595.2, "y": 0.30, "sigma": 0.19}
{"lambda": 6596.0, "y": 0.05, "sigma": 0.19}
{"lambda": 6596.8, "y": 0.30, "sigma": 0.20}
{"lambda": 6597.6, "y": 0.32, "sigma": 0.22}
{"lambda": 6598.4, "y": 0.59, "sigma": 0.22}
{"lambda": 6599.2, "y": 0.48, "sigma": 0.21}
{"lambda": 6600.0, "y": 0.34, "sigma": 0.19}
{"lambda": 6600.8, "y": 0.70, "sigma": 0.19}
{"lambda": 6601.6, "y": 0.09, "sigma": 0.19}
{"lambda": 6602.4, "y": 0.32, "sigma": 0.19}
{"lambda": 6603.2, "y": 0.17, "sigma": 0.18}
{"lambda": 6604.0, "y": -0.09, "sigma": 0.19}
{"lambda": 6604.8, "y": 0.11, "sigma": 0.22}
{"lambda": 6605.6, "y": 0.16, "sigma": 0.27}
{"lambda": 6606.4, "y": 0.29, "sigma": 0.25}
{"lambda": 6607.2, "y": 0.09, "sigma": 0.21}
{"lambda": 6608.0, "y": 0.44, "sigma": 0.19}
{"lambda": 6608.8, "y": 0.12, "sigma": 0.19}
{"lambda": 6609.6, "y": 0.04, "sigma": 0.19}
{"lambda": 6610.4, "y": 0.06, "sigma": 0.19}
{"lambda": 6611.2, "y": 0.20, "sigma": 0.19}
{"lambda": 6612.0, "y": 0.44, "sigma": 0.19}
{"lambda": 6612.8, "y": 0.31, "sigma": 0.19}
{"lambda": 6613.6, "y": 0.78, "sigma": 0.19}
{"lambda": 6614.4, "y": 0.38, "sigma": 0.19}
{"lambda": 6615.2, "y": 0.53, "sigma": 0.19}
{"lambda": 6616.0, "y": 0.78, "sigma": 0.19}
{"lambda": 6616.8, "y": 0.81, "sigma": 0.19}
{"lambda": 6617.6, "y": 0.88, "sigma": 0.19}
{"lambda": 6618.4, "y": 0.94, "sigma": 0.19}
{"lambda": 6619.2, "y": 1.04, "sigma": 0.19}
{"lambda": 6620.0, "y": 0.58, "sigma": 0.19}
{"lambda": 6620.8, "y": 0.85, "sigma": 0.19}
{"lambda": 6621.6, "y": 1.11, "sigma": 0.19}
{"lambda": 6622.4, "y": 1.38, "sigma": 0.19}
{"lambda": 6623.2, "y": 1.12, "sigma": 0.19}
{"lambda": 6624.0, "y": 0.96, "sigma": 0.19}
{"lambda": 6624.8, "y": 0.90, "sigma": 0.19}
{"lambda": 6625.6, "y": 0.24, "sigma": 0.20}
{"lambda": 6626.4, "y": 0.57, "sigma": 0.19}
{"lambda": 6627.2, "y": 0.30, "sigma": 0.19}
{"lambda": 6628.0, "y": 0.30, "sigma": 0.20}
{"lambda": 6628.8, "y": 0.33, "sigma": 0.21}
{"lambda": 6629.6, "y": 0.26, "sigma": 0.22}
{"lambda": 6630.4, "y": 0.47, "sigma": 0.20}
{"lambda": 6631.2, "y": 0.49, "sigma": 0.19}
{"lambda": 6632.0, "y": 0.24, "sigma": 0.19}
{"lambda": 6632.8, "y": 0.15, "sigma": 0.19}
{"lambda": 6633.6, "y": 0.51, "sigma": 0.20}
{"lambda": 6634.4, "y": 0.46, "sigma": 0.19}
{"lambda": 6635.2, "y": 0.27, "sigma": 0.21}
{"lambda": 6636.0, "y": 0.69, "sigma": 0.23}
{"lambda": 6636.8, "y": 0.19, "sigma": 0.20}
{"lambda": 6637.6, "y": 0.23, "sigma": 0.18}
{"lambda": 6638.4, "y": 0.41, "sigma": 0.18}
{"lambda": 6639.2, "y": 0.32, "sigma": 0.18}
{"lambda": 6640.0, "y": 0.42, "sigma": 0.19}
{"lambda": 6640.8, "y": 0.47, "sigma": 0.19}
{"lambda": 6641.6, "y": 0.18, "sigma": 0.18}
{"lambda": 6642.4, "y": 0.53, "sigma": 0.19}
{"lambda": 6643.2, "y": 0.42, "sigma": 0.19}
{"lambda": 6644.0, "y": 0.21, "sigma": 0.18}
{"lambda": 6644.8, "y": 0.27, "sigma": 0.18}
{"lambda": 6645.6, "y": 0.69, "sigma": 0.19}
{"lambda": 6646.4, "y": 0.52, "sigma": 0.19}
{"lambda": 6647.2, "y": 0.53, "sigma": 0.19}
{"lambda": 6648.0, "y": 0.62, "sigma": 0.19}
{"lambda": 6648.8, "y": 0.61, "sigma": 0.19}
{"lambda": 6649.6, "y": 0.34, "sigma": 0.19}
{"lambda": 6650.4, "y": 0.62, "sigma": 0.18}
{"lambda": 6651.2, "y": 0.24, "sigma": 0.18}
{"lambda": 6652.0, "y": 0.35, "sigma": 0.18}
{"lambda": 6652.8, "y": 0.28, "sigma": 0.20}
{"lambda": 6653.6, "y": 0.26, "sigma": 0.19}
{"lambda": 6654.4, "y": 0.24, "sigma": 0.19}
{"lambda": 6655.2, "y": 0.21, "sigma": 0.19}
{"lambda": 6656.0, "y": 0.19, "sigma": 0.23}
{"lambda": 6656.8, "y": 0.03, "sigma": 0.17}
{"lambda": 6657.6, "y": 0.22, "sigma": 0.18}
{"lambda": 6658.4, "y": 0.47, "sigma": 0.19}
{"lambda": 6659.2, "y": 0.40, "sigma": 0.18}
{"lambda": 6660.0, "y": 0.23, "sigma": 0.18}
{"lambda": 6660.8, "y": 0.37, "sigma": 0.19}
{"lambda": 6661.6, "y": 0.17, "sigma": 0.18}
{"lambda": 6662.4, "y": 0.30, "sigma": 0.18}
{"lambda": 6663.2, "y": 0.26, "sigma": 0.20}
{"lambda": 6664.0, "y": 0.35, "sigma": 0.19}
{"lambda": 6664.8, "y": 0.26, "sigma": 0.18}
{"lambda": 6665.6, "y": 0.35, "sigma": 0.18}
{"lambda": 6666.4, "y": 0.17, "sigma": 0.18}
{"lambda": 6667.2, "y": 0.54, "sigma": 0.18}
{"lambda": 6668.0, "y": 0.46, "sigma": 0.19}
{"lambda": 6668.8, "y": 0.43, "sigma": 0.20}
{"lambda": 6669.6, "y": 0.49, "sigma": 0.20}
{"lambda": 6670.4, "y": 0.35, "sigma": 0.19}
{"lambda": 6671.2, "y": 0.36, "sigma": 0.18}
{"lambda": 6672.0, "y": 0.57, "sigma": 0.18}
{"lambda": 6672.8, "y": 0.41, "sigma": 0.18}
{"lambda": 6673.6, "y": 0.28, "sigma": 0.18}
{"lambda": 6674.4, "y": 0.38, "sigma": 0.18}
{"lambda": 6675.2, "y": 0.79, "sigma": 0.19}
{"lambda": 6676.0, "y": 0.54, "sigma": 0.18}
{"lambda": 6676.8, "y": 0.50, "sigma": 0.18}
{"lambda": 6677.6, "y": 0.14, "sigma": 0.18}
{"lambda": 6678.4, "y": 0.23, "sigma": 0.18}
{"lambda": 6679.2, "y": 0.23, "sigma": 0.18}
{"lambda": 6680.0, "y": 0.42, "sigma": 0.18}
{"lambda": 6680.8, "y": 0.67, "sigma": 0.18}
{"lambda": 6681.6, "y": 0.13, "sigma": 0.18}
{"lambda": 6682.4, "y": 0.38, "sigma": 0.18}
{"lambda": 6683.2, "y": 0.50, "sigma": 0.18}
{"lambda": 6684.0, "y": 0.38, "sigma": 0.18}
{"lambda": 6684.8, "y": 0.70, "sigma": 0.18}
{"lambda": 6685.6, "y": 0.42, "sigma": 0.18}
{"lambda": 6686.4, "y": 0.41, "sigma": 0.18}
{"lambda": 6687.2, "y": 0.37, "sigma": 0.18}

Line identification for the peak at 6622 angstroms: [O II]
